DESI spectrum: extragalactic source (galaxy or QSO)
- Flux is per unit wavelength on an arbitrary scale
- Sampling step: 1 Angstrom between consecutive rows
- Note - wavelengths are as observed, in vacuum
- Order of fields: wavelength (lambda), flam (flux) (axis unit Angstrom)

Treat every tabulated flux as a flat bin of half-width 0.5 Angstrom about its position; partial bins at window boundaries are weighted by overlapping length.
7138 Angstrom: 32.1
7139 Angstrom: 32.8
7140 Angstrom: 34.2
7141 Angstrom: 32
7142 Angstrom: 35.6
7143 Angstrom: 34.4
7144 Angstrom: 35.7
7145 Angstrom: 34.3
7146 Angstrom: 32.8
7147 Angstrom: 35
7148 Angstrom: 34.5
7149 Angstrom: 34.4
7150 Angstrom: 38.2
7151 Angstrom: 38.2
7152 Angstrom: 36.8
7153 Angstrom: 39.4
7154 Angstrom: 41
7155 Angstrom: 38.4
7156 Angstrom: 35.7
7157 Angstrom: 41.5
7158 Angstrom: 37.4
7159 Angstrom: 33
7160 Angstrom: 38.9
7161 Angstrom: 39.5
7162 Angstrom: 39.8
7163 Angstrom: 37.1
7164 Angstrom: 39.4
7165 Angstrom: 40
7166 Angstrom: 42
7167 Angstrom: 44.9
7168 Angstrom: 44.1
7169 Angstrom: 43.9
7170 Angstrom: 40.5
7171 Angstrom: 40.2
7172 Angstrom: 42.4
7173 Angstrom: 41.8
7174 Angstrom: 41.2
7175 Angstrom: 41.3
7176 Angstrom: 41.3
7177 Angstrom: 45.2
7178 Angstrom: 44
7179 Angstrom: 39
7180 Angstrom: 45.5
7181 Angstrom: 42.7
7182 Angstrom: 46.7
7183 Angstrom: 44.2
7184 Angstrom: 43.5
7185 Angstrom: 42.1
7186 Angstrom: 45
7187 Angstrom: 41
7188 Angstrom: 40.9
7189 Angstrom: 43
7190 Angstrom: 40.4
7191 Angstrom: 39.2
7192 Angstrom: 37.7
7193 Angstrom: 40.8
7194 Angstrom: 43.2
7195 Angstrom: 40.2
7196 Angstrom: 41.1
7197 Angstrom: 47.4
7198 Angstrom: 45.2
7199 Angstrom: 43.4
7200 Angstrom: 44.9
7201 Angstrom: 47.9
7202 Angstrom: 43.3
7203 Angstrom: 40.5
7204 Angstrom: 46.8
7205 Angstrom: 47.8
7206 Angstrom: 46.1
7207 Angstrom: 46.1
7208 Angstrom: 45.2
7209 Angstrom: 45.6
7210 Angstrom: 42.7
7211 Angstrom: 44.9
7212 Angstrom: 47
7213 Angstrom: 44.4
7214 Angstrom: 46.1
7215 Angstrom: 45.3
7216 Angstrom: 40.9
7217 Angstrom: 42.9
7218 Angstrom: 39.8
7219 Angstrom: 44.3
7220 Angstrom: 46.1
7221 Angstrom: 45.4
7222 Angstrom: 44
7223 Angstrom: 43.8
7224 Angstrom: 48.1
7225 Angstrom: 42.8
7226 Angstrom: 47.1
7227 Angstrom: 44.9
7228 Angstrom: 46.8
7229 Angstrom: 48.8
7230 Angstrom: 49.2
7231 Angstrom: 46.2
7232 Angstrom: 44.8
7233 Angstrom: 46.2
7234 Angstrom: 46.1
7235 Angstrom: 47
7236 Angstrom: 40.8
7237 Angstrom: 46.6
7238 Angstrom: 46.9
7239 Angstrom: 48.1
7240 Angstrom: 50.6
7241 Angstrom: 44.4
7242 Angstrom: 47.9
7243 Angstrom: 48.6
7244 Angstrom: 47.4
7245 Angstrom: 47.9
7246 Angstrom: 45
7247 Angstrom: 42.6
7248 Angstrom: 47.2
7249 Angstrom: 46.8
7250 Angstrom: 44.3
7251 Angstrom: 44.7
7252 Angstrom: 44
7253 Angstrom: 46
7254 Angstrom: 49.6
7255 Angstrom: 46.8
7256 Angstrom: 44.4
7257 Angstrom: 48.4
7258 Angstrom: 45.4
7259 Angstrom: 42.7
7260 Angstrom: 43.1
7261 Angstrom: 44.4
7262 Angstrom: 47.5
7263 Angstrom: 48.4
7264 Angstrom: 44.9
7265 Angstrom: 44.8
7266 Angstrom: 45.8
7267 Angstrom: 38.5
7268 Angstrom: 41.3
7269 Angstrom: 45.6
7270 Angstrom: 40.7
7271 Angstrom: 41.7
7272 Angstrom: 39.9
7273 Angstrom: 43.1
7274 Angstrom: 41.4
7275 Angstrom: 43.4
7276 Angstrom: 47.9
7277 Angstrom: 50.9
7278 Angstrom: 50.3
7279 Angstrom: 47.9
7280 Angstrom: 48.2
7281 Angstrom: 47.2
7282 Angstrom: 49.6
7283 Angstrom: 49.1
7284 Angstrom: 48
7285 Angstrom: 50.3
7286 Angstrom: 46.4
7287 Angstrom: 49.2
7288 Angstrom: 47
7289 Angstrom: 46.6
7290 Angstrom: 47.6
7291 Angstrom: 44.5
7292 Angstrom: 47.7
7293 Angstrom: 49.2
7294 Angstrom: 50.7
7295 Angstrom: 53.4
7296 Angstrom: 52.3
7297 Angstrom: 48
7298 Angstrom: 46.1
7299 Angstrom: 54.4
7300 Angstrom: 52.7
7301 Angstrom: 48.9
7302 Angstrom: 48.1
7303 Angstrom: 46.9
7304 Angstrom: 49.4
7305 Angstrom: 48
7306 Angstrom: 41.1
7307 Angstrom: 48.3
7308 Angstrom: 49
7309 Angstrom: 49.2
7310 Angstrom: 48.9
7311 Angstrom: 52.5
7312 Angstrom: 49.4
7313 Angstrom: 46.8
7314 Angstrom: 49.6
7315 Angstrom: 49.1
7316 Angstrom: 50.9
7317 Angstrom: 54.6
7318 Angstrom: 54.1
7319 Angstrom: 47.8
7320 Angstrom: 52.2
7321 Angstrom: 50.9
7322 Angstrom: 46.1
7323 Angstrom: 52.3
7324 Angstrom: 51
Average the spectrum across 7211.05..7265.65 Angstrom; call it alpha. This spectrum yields 45.7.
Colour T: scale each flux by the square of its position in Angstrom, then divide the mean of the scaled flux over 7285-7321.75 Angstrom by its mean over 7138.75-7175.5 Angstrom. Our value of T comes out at 1.3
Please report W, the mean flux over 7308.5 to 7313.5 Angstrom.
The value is 49.4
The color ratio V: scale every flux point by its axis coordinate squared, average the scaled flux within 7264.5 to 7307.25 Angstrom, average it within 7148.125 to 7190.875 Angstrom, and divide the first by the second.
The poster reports 1.19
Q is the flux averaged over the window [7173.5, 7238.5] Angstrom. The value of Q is 44.1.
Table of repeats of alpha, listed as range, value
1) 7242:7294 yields 46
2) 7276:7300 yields 49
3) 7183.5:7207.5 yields 43.2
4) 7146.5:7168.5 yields 38.6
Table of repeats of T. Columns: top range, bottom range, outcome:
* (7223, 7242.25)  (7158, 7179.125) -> 1.16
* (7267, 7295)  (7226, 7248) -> 1.01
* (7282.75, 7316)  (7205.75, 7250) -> 1.09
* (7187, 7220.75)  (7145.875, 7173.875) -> 1.13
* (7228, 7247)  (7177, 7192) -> 1.11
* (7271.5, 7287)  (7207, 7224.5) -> 1.07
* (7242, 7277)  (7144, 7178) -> 1.18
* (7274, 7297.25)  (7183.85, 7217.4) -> 1.14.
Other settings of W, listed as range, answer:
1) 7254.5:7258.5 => 46.2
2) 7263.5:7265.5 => 44.8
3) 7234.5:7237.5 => 44.8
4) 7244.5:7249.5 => 45.9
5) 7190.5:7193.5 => 39.2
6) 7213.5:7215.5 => 45.7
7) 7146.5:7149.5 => 34.6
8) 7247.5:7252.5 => 45.4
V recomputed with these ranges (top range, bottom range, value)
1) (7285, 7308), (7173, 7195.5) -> 1.19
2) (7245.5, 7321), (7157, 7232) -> 1.12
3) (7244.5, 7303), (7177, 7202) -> 1.11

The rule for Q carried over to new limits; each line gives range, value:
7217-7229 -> 44.9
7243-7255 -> 46.1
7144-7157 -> 36.7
